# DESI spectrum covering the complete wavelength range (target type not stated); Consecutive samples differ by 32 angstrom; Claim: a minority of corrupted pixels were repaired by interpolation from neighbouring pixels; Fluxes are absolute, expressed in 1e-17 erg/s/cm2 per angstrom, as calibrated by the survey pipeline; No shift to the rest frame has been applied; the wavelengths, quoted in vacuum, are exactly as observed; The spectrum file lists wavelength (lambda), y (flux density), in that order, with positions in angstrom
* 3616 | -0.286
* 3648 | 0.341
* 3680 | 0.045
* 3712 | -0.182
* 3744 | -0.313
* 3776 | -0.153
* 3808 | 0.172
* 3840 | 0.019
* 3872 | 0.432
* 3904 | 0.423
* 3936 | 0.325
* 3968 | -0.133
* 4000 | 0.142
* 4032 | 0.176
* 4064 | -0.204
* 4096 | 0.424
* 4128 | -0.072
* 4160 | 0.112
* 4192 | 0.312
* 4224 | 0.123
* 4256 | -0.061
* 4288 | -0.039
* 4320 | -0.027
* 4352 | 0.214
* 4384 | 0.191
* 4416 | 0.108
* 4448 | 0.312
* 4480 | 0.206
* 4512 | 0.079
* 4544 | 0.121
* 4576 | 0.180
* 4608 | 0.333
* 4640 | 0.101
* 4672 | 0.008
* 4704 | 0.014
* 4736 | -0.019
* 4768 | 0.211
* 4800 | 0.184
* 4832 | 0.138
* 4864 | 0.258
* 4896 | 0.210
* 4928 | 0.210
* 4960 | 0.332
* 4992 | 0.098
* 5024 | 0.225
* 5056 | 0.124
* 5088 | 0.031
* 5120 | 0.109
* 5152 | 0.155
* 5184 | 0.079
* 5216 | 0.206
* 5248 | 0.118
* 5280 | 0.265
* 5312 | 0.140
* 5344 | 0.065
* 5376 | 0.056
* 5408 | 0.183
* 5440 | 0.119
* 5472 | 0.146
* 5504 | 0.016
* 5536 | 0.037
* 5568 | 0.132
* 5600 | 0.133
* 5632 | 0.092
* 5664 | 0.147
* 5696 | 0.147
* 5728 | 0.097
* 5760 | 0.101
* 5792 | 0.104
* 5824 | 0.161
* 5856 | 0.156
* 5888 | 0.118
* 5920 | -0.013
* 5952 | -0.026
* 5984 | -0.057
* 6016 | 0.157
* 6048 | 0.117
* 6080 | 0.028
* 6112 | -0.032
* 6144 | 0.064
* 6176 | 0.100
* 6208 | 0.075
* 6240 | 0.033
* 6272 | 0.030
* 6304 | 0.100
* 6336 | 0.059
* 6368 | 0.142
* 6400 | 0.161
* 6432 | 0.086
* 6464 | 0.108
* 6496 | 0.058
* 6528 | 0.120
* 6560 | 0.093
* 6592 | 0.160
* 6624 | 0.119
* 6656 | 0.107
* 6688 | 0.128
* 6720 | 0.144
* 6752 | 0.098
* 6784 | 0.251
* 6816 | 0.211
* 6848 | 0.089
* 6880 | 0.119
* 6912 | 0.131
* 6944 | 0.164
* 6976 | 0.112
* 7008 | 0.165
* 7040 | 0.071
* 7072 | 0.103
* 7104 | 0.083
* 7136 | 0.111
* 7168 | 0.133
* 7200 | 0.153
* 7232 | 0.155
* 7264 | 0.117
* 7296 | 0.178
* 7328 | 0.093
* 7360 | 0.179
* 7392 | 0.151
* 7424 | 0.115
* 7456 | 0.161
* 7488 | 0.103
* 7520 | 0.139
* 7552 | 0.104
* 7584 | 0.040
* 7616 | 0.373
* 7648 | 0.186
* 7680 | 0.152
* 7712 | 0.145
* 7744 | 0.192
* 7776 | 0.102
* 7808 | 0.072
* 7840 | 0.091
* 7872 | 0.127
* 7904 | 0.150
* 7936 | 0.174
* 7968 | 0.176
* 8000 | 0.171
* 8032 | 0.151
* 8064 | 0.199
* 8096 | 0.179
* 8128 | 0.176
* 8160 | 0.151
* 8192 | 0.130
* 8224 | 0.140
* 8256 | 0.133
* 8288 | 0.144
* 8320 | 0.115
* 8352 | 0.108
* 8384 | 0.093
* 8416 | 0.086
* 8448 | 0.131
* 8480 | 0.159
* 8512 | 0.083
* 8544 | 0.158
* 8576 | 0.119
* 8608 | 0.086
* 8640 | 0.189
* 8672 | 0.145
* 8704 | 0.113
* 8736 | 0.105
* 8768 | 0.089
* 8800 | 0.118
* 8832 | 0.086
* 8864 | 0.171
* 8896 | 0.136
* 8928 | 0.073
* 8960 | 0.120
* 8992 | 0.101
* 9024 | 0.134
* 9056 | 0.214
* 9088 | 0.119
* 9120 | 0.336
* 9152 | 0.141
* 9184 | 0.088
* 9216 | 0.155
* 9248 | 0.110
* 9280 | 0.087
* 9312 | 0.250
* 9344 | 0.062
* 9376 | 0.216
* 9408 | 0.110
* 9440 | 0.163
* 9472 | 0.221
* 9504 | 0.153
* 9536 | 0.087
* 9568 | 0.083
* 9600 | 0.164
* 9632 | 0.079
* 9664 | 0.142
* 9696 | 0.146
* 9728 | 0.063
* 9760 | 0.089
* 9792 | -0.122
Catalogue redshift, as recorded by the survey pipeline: 0.823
